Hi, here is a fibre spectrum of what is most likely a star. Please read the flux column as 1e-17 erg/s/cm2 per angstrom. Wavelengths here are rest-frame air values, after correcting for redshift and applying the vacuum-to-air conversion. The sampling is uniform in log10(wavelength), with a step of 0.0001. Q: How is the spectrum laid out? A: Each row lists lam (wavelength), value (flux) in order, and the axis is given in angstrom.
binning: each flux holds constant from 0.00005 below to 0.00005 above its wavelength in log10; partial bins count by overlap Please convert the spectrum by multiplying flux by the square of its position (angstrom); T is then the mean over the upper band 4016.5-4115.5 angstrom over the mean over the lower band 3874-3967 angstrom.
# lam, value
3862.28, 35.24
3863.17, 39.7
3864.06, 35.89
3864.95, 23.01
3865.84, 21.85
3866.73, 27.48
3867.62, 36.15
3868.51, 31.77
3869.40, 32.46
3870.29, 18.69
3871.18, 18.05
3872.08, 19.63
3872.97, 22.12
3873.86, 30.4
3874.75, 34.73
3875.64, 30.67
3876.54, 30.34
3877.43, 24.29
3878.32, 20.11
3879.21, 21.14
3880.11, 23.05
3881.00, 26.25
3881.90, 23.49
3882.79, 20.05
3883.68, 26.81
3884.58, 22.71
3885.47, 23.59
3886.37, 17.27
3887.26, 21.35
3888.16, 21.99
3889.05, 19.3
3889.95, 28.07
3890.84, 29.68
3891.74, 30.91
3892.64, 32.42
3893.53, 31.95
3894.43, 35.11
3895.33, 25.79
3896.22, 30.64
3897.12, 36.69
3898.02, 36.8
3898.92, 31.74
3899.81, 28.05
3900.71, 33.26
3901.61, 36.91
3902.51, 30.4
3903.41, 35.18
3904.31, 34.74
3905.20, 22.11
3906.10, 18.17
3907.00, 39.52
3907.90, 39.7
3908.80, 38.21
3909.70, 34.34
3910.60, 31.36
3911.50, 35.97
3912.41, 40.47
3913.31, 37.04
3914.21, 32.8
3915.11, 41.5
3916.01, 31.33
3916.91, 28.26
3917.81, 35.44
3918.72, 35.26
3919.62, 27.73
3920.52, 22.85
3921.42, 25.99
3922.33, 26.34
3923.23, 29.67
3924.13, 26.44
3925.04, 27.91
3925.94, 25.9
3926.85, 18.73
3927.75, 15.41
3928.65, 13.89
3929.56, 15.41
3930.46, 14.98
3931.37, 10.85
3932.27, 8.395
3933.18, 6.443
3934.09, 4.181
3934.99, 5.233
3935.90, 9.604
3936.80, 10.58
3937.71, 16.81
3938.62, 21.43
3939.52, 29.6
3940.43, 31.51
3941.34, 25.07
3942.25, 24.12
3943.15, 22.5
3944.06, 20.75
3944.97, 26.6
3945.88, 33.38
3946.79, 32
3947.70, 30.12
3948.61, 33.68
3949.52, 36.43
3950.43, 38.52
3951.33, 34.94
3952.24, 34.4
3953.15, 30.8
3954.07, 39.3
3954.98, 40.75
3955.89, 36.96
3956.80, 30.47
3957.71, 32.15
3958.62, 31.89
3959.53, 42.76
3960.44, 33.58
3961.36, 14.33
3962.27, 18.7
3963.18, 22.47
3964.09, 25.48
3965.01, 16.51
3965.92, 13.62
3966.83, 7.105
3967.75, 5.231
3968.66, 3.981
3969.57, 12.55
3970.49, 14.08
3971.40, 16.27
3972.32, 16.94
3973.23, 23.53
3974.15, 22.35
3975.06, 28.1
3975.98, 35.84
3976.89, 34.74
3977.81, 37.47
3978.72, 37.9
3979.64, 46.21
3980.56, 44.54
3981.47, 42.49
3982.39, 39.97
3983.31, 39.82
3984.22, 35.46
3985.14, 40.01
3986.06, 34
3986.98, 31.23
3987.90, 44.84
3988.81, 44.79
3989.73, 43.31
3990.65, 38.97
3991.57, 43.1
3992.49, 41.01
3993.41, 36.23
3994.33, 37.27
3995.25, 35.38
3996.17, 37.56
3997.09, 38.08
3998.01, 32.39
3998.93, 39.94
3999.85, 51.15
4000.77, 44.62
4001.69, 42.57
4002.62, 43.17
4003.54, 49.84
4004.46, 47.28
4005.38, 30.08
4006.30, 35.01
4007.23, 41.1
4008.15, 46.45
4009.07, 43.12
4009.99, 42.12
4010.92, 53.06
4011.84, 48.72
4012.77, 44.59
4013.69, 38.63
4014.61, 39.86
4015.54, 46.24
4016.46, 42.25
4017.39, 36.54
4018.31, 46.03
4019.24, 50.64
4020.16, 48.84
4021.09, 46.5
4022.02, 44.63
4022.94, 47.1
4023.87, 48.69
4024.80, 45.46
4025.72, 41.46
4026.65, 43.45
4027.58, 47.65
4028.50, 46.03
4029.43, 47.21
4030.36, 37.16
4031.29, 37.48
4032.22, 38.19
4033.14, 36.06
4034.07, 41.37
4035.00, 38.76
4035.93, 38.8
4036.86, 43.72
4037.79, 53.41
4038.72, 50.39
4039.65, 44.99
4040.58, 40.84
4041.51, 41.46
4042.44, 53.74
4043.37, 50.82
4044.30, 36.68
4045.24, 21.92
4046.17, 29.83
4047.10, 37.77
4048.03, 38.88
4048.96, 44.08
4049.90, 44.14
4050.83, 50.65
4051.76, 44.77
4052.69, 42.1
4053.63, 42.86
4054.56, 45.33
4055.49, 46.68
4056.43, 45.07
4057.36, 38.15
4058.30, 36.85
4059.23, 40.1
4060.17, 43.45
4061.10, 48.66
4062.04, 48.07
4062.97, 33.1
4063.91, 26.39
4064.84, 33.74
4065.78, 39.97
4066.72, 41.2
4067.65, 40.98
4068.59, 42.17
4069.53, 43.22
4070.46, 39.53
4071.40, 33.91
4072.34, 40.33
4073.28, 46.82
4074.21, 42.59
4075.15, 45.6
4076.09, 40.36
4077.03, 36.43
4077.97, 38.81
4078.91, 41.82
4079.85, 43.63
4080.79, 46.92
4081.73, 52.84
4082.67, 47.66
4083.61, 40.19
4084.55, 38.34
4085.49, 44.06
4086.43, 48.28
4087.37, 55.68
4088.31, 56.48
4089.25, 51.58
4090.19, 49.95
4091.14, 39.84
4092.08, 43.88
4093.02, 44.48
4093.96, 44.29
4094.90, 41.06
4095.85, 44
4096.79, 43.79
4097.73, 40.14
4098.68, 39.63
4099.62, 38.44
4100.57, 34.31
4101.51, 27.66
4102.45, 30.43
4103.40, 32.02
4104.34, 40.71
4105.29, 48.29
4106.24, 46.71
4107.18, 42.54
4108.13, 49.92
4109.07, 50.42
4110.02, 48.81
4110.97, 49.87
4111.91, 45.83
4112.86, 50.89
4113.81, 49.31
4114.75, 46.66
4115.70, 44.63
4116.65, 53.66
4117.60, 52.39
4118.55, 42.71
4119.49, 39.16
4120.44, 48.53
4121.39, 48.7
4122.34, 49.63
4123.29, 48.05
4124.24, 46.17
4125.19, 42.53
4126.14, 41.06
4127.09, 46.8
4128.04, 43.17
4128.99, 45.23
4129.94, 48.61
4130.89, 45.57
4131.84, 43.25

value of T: 1.71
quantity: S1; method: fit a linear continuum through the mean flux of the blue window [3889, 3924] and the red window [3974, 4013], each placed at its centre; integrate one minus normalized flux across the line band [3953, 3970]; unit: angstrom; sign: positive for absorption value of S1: 6.0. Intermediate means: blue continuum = 31.9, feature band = 24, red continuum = 40.3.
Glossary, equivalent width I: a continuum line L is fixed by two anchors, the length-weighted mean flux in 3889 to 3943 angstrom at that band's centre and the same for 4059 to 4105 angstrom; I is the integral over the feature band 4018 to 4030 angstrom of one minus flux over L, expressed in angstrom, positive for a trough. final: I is -3.2 angstrom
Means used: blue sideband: 26.7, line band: 46.3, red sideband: 41.8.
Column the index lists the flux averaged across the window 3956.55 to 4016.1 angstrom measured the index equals 34.4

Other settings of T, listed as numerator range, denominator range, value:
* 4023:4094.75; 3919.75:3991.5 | 1.69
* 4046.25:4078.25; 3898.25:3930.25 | 1.48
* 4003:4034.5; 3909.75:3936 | 1.91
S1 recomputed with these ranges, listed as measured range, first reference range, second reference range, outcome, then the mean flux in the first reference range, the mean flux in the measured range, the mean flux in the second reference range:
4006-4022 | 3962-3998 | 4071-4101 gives -4.3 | 30.6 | 44.2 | 43.7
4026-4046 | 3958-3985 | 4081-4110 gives -3.8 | 26.6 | 42.2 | 43.7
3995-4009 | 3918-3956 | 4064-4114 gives -3.8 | 24.3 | 41.1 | 43.1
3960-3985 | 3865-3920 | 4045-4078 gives 6.5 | 29.2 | 25.7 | 40.6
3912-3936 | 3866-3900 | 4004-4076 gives 5.9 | 26.8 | 23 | 42.3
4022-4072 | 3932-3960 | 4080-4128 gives -4.7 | 26.6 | 41.8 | 45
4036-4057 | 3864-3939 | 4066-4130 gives -2.0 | 26.1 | 43.1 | 44.1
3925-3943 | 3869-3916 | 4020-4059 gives 8.9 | 29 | 16.7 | 42.8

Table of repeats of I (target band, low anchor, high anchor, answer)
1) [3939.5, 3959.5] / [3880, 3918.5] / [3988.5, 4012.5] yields 2.3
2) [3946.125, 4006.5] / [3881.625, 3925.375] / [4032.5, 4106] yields 4.2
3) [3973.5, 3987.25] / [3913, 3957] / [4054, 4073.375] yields -2.5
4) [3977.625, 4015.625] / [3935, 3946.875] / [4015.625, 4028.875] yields -3.1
